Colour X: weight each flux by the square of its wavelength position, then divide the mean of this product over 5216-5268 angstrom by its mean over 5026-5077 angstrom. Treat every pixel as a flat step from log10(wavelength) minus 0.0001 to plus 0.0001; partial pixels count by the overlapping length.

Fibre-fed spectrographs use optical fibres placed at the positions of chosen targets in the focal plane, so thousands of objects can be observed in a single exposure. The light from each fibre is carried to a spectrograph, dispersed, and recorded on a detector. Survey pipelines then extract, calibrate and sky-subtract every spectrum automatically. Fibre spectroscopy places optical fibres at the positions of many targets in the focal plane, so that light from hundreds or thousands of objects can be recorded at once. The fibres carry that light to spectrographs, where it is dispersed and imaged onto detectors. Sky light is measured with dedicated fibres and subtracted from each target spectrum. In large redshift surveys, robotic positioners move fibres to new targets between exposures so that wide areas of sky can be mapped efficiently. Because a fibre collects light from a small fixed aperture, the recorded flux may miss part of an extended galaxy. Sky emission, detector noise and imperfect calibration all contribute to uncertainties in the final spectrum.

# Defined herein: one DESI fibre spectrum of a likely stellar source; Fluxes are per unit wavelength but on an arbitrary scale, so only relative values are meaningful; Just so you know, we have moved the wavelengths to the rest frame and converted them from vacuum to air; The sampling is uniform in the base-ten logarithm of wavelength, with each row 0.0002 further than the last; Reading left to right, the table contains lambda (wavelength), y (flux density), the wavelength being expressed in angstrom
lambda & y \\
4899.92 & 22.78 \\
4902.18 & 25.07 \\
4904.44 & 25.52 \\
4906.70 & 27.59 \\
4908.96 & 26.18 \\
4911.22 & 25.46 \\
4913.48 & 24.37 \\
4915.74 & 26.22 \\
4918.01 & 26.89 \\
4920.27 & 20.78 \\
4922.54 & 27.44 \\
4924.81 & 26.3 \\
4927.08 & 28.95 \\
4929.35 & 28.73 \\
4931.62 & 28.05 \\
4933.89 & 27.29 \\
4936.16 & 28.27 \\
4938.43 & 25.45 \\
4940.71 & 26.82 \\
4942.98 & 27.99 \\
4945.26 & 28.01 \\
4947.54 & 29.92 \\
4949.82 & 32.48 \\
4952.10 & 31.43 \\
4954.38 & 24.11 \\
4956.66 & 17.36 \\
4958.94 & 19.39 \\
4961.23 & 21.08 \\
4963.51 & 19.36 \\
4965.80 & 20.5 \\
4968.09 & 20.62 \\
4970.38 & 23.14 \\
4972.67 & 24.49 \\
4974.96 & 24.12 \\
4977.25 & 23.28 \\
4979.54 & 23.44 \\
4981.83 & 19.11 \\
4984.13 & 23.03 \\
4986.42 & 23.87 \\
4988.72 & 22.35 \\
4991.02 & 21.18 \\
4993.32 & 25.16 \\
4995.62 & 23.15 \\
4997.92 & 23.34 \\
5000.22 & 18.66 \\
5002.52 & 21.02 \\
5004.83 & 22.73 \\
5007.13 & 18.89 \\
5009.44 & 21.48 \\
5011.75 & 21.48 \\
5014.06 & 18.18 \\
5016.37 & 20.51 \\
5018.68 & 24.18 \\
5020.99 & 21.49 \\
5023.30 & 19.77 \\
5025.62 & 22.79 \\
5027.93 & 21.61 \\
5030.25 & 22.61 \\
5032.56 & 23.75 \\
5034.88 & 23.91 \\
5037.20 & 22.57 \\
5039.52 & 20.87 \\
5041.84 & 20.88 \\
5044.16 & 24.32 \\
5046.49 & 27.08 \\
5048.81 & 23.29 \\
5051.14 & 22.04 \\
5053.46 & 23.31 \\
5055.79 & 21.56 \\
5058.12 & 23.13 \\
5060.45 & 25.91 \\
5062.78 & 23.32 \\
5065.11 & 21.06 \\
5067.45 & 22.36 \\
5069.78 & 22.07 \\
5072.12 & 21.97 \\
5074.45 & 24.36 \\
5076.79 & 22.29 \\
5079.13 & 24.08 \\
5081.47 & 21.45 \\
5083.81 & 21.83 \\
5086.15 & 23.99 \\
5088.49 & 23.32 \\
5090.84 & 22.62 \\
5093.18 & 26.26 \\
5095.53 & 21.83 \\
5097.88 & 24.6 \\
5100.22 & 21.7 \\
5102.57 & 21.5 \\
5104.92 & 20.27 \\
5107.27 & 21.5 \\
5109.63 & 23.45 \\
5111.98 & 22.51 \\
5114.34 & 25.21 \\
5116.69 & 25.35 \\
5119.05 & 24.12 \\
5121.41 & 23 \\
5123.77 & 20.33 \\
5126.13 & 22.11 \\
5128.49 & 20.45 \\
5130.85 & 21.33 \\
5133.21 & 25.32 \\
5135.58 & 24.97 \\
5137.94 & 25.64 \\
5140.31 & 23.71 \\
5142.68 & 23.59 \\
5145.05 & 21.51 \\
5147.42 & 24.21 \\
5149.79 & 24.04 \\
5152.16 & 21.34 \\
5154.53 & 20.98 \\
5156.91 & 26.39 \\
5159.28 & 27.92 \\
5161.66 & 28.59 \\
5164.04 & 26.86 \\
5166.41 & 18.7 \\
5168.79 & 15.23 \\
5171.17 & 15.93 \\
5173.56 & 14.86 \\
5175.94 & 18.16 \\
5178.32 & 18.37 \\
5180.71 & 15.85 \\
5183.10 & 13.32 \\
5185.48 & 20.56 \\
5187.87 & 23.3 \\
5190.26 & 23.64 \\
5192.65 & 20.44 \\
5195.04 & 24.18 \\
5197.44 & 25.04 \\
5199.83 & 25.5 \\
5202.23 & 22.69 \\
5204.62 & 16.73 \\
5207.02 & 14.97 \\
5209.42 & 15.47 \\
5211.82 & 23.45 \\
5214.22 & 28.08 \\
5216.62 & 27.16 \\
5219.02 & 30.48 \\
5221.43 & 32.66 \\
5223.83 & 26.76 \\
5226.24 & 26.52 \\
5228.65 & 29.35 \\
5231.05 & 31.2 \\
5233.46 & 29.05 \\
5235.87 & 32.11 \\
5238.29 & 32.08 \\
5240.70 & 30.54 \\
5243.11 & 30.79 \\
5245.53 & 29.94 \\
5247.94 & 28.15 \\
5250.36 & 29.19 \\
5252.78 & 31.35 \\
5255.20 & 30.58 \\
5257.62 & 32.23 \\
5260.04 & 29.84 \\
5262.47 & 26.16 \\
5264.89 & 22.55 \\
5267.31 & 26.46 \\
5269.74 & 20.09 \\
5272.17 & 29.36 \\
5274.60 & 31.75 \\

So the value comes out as 1.38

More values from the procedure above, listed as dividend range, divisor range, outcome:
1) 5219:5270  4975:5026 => 1.47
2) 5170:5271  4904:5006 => 1.13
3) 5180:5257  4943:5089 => 1.23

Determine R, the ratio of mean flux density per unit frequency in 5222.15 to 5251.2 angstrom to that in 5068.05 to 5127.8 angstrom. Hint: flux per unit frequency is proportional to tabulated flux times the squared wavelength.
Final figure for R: 1.4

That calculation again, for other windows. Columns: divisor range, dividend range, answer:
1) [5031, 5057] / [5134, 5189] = 0.98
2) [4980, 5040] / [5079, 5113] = 1.07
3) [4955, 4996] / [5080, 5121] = 1.10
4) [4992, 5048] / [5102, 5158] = 1.09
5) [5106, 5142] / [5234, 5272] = 1.30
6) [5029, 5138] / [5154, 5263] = 1.14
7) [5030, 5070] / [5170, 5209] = 0.89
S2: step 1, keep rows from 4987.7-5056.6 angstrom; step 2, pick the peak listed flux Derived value 27.08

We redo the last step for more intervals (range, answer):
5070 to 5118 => 26.26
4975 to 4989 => 23.87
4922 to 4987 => 32.48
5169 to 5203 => 25.5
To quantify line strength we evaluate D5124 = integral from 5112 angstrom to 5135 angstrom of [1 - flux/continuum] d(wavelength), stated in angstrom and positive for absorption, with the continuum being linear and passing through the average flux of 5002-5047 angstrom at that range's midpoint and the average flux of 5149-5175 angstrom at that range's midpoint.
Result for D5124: -1.3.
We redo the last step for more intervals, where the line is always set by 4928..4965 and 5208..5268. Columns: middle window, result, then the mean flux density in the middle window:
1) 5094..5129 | 6.1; 22.6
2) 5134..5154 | 2.9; 23.6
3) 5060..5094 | 5.1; 23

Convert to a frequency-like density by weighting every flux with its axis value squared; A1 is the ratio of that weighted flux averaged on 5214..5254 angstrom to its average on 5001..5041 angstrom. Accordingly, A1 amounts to 1.50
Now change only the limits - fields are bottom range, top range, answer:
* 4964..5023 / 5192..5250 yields 1.32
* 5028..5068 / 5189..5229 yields 1.12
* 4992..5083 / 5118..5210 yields 1.01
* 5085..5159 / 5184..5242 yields 1.14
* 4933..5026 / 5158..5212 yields 0.95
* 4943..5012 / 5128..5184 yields 1.01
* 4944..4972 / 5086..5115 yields 1.01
